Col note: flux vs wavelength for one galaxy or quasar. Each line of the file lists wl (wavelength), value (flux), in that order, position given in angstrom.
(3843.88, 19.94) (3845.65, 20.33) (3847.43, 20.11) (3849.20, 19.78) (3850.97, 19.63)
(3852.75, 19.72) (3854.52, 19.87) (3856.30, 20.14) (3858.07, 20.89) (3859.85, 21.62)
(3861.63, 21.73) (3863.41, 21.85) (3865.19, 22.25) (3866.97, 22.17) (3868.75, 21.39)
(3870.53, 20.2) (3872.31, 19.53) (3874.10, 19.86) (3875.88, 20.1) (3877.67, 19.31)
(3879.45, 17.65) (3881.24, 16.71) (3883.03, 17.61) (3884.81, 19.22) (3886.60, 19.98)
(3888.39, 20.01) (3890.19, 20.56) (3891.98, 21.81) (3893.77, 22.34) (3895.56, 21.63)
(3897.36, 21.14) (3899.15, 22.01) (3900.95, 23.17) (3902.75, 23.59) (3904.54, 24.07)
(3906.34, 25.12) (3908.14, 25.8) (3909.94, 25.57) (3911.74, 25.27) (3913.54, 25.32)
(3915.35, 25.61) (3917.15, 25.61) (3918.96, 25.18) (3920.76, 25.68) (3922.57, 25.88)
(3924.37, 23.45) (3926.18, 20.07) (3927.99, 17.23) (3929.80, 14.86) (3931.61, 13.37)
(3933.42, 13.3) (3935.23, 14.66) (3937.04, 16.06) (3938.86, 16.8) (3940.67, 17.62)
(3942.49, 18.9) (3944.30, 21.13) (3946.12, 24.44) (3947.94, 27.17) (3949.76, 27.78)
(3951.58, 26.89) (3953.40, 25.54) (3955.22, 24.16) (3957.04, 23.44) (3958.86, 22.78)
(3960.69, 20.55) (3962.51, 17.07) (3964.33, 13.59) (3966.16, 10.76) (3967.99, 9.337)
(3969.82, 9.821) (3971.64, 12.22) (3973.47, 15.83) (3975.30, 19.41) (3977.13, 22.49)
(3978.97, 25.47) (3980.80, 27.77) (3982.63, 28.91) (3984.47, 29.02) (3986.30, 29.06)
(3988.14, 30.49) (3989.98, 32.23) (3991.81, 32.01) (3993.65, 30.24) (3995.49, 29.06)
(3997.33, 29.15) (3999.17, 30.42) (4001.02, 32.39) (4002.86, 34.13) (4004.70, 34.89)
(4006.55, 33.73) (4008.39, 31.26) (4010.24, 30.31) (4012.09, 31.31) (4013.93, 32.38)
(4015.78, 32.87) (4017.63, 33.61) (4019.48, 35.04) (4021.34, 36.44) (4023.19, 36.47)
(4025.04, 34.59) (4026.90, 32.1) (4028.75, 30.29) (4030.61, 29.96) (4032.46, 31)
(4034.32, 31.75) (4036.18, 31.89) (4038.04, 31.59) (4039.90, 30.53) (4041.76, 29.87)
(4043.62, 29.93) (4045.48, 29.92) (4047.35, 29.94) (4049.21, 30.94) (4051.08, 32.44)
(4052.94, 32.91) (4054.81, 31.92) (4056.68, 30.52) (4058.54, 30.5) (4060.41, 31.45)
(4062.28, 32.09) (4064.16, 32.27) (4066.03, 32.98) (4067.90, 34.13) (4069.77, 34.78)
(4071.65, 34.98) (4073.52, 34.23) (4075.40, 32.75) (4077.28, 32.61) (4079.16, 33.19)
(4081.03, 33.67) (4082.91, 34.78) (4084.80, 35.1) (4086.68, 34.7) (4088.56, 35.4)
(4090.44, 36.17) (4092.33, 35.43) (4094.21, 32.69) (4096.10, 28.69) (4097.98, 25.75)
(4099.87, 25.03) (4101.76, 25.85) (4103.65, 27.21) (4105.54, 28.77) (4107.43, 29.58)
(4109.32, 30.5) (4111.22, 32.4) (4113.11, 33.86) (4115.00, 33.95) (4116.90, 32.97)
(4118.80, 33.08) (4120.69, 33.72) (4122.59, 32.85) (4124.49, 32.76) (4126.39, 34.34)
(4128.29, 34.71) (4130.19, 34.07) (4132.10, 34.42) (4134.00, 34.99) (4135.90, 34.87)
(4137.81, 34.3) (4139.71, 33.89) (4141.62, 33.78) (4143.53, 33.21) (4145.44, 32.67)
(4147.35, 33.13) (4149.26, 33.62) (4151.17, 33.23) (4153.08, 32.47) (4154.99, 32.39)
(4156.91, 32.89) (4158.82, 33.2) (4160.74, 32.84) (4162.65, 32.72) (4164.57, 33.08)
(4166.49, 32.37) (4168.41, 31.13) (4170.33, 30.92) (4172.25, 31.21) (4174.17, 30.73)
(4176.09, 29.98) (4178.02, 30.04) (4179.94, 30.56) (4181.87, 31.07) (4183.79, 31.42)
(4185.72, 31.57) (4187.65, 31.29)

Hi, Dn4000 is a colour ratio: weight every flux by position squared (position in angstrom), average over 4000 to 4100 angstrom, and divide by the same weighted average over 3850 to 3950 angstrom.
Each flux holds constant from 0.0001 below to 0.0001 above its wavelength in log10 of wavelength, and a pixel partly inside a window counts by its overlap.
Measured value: 1.7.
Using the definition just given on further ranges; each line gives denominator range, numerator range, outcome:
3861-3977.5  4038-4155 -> 1.73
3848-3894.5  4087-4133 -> 1.78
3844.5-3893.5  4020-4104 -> 1.75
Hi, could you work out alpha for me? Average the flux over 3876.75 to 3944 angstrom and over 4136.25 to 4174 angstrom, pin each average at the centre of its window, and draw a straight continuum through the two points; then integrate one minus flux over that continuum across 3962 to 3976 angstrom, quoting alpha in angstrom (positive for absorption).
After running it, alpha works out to 6.1 angstrom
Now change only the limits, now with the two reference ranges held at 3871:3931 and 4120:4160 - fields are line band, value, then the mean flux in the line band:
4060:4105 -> -2.3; 32.3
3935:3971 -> 7.2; 19.5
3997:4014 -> -3.2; 32.1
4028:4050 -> -1.6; 30.6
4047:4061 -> -1.0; 31.4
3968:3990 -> 2.7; 22.6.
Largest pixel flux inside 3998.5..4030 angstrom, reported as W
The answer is 36.47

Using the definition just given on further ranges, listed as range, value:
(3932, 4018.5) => 34.89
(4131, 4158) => 34.99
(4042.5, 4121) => 36.17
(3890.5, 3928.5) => 25.88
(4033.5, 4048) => 31.89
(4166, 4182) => 32.37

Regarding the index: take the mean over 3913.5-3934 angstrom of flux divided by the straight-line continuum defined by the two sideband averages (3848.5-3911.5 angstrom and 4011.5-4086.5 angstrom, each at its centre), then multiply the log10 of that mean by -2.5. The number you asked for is 0.132 mag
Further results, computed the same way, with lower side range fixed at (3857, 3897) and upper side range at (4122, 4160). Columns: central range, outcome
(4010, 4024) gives -0.22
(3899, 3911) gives -0.12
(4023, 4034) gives -0.15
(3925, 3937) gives 0.41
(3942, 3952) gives -0.03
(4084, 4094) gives -0.14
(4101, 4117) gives 0.05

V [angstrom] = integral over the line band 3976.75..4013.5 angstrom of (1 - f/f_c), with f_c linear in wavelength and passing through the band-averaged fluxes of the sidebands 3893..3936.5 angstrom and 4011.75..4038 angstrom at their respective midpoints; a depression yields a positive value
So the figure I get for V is -0.52 angstrom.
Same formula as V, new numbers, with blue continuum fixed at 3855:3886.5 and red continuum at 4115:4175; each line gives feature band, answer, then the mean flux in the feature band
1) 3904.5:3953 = 1.8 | 21.9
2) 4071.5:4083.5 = -1.5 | 33.6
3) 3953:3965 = 1.6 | 21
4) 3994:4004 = -1.9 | 31.1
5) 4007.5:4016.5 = -1.6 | 31.6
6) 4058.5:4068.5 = -1.0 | 32.3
